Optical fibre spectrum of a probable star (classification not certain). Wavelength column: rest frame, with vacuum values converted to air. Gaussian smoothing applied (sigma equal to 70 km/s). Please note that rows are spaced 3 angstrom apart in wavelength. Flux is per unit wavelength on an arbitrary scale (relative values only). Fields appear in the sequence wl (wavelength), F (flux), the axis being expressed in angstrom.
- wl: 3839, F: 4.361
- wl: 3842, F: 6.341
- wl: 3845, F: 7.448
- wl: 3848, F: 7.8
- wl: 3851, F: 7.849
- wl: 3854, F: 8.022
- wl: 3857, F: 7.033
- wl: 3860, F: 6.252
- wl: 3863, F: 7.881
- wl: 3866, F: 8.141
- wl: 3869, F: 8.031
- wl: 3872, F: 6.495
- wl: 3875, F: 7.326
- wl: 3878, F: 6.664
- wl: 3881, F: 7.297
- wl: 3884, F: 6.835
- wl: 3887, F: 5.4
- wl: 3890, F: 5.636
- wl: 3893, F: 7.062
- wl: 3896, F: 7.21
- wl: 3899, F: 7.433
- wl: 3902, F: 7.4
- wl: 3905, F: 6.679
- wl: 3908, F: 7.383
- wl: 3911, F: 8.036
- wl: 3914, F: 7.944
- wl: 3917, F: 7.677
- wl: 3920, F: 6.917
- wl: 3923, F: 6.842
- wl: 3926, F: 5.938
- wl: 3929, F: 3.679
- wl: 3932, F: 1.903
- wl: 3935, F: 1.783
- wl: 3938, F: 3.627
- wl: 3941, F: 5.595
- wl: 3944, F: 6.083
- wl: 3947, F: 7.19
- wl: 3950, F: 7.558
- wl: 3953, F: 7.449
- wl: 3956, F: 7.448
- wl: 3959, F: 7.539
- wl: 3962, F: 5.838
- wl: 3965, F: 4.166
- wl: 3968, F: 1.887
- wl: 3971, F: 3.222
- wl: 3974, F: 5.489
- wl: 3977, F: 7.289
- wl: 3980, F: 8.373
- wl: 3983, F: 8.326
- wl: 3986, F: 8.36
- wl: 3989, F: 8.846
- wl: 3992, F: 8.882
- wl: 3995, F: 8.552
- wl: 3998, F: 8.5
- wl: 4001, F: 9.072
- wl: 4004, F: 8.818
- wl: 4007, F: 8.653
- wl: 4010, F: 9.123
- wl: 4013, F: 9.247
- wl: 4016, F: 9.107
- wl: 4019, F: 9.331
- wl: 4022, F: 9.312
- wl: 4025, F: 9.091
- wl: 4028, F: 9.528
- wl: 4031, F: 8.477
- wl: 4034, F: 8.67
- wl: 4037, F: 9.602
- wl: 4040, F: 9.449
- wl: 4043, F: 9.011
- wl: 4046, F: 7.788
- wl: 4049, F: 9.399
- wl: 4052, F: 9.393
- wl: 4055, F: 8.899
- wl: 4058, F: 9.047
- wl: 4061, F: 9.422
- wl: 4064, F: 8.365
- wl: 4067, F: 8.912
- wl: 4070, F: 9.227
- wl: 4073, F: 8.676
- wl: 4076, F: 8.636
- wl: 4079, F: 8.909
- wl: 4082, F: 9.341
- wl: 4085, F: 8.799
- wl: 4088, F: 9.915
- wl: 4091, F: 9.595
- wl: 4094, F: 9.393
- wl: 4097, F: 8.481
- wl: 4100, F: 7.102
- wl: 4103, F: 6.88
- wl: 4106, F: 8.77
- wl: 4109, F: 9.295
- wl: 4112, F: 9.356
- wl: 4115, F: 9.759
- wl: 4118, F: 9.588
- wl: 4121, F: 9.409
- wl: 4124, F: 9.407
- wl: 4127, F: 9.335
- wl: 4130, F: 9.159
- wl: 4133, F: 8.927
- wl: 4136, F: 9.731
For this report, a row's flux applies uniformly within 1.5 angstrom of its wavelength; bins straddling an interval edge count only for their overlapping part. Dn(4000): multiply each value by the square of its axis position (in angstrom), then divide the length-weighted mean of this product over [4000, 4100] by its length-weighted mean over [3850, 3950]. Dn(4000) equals 1.5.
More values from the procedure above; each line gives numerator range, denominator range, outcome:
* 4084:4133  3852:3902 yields 1.43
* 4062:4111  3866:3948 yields 1.52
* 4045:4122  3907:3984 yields 1.61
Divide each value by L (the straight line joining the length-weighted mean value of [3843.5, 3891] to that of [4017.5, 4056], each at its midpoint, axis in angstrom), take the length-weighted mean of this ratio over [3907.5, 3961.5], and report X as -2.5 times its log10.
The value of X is 0.28 mag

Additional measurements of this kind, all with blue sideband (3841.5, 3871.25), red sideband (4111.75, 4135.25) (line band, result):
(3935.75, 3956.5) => 0.29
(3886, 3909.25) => 0.15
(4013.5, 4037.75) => -0.05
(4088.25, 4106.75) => 0.09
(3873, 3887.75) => 0.14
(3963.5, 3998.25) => 0.23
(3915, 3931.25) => 0.29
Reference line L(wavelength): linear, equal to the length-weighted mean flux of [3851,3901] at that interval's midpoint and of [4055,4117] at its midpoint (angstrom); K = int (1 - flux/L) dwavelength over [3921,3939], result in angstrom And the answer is 8.3 angstrom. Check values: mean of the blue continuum 7.07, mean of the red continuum 8.9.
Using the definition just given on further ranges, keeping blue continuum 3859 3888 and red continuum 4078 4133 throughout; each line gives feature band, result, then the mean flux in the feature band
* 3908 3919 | -0.5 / 7.77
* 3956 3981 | 7.4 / 5.54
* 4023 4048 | -1.6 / 8.97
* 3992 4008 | -1.2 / 8.74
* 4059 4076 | -0.4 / 8.9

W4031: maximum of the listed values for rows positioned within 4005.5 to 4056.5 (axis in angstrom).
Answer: 9.602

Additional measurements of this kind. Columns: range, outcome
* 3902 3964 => 8.036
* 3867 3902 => 8.031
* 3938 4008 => 9.072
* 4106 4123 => 9.759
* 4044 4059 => 9.399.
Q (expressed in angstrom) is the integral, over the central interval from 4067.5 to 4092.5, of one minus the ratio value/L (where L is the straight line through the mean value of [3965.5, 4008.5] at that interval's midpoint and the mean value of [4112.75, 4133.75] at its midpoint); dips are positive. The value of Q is -1.1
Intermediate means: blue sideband 7.37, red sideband 9.38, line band 9.13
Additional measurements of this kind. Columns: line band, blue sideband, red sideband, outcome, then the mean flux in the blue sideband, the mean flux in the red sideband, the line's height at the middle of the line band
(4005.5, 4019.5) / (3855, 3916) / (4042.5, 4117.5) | -1.34 angstrom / 7.12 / 8.9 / 8.28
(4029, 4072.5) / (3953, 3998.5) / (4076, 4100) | -3.55 angstrom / 6.83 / 9.04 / 8.31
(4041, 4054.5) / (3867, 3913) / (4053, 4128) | -0.56 angstrom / 7.02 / 8.98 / 8.56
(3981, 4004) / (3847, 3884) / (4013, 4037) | 0.29 angstrom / 7.37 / 9.12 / 8.76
